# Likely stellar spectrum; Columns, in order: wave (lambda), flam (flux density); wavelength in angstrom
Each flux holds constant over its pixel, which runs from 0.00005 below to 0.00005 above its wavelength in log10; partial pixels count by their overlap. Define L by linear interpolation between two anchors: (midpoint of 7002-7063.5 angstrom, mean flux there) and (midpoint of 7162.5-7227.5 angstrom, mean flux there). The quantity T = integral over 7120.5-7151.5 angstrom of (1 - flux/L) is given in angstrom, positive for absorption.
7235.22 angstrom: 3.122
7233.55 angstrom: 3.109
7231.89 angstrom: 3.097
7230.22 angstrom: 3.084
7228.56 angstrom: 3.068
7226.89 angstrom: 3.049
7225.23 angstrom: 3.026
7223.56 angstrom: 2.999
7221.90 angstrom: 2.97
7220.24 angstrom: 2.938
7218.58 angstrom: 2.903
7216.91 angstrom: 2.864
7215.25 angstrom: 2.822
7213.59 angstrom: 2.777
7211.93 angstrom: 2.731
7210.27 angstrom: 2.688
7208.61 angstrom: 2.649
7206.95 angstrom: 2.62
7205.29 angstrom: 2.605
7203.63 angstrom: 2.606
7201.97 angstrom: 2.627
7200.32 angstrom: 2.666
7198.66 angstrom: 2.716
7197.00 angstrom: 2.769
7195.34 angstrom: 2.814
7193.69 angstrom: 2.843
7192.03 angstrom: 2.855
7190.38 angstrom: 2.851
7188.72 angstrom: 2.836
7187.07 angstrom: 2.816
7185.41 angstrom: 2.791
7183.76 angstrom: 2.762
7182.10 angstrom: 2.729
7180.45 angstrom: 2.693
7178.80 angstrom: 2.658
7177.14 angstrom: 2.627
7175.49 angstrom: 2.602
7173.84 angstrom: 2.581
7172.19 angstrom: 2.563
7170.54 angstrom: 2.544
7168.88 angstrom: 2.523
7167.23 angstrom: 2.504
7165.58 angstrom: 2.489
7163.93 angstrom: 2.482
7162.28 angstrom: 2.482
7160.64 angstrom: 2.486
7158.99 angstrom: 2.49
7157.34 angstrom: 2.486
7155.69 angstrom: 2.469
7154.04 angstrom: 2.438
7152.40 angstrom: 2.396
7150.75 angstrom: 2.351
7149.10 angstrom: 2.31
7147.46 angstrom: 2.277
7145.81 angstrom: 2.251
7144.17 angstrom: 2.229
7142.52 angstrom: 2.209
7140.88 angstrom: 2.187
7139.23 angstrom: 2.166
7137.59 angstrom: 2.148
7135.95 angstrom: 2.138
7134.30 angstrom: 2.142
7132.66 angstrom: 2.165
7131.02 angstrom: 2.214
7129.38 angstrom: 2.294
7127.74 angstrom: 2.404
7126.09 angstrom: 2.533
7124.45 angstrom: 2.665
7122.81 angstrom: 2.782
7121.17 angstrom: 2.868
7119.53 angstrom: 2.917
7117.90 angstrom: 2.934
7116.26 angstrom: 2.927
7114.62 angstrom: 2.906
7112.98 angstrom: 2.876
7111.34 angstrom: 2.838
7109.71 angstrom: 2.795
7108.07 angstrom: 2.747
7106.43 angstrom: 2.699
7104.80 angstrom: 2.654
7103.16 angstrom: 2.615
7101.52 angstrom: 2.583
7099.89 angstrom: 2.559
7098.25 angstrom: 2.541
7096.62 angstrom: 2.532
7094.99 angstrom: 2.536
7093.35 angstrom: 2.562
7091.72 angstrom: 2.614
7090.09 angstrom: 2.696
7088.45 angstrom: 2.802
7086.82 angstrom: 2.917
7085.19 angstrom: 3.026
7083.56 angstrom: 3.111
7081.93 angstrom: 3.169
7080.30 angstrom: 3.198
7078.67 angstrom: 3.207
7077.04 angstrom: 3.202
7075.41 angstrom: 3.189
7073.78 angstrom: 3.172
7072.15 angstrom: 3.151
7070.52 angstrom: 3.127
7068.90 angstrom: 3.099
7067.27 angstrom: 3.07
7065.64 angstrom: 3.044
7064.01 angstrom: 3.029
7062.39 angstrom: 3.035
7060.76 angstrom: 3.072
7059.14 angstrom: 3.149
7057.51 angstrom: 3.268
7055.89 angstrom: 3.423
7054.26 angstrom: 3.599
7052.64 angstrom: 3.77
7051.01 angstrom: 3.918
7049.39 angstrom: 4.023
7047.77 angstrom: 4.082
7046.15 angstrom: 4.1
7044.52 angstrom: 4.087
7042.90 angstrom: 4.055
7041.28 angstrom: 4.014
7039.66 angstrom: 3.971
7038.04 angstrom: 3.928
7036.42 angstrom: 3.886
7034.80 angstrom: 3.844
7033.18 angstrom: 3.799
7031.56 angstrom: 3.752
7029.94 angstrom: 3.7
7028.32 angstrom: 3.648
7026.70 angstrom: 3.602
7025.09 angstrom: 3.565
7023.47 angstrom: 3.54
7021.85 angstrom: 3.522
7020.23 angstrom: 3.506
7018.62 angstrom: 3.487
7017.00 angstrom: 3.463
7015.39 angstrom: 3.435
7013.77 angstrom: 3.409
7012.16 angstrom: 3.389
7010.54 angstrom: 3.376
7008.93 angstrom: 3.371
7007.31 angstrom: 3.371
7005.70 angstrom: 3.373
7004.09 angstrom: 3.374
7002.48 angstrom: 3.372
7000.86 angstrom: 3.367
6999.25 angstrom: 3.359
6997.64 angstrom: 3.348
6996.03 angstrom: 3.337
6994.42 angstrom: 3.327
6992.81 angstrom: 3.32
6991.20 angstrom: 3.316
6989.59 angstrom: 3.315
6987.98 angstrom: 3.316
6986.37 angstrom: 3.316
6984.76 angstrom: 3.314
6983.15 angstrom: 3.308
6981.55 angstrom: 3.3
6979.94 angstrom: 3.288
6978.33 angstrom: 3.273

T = 7.3 angstrom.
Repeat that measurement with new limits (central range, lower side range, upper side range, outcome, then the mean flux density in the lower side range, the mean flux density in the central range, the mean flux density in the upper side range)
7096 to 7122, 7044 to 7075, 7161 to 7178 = 2.3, 3.42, 2.75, 2.54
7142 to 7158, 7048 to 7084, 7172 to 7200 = 3.1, 3.29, 2.34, 2.74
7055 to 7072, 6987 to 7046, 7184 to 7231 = 1.2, 3.56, 3.13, 2.82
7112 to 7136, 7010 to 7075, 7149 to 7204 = 3.1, 3.55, 2.6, 2.62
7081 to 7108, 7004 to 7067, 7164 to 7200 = 4.2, 3.59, 2.73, 2.69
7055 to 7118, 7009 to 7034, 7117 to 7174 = 0.7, 3.54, 2.92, 2.43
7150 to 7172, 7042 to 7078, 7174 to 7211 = 3.1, 3.44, 2.48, 2.72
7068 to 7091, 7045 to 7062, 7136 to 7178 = 1.7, 3.63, 3.07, 2.41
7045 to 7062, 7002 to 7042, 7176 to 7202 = -1.0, 3.59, 3.63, 2.76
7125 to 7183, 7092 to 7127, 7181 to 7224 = 7.1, 2.72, 2.41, 2.78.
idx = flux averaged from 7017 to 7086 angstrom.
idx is 3.5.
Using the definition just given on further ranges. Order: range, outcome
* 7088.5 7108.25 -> 2.61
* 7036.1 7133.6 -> 3.07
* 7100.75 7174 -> 2.5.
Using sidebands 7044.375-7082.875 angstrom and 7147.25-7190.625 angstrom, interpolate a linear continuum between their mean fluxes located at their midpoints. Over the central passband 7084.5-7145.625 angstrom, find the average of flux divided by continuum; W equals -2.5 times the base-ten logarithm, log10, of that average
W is 0.16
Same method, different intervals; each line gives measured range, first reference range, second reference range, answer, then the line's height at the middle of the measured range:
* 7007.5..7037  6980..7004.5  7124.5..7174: -0.137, 3.15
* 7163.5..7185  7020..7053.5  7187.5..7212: 0.117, 2.9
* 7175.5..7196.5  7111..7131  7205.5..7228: 0.015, 2.8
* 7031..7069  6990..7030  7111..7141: -0.163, 3.12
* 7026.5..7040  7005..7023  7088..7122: -0.158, 3.28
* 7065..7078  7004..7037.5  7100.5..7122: -0.002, 3.13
